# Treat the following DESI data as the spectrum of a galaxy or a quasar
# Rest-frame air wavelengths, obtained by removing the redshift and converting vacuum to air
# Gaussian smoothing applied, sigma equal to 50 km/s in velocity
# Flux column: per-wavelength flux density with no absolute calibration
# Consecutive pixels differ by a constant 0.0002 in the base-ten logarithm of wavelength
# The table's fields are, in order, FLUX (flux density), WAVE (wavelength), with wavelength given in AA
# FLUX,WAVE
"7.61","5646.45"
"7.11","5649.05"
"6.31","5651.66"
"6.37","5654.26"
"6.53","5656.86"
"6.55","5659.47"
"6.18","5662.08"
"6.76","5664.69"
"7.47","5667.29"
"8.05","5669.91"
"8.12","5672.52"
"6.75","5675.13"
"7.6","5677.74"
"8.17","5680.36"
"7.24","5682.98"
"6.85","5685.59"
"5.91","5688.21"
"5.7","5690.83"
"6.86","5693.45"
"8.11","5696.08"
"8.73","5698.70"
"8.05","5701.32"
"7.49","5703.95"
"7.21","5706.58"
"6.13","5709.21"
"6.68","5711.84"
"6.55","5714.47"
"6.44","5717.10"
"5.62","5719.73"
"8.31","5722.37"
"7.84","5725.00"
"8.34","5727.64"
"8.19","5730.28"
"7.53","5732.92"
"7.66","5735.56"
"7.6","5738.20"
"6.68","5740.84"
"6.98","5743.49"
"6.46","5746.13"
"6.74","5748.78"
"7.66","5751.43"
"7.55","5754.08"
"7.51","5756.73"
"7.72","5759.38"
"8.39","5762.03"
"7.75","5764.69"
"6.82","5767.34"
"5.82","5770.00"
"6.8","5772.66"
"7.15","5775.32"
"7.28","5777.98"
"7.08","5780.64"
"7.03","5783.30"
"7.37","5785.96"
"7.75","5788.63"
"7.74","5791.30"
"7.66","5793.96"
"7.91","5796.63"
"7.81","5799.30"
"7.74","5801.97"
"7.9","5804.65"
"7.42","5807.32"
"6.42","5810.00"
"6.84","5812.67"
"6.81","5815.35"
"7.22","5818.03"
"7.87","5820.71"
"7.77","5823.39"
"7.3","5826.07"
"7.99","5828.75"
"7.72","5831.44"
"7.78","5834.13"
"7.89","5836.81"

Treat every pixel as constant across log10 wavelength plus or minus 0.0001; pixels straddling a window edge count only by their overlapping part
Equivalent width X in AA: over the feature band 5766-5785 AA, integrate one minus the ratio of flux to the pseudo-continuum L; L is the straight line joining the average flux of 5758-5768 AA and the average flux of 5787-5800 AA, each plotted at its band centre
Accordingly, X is 2.15 AA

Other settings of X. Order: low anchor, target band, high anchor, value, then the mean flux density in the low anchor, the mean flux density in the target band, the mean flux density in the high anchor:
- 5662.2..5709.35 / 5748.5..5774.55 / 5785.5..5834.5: 0.5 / 7.29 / 7.29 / 7.52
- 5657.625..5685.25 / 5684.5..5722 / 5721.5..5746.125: 2.6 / 7.26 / 6.92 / 7.61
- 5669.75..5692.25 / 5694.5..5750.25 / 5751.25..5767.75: 0.8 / 7.11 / 7.3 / 7.67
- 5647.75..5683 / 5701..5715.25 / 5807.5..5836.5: 0.4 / 7.08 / 6.96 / 7.39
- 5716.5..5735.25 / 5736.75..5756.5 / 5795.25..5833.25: 1.0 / 7.52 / 7.12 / 7.48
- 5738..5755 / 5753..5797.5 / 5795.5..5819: -1.1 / 7.05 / 7.37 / 7.34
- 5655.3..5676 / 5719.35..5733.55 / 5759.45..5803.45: -1.1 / 7.05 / 7.77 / 7.39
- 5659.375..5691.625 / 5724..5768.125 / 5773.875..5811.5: -1.3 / 7.07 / 7.5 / 7.44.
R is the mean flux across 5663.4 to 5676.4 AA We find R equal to 7.44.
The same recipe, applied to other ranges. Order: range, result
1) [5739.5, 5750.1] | 6.72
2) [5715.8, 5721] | 6.04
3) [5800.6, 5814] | 7.26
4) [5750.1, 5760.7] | 7.61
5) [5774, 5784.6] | 7.14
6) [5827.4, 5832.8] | 7.85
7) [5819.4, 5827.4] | 7.65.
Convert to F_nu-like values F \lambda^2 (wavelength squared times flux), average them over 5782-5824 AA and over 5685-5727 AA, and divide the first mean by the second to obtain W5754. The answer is 1.1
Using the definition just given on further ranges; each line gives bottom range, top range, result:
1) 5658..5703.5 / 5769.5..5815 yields 1.05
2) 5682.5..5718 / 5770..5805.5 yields 1.09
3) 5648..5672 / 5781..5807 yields 1.17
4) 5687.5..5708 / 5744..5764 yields 1.04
